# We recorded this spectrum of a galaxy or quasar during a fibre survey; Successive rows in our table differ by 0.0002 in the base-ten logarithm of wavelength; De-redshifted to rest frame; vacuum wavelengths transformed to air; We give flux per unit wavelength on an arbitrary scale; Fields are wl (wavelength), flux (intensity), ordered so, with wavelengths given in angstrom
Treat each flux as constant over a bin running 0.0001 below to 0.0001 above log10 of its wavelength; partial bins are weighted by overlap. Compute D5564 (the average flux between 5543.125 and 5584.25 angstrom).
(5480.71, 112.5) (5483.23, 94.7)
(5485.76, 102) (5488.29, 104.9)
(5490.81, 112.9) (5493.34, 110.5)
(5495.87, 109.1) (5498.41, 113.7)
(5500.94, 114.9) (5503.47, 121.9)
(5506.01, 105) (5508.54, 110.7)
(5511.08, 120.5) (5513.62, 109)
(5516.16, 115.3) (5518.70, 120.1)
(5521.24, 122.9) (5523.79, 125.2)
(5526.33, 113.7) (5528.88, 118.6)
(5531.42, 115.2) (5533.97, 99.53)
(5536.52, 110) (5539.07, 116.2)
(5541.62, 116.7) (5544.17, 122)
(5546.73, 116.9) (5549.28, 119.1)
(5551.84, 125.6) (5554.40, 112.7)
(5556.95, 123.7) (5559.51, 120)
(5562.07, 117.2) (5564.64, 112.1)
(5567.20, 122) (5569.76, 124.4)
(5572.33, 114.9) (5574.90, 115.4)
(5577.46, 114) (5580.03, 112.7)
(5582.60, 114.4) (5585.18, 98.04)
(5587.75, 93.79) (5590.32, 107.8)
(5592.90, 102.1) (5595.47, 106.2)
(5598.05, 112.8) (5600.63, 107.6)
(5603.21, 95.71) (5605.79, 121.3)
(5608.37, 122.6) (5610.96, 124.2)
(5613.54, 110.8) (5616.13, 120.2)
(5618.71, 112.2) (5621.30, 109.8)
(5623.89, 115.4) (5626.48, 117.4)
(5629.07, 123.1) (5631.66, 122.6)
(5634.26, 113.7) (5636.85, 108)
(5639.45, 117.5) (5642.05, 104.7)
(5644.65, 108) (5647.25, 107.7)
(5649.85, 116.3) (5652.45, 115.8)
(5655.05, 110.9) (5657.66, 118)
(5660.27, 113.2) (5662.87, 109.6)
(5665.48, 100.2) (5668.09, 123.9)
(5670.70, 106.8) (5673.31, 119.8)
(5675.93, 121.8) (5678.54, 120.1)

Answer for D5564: 118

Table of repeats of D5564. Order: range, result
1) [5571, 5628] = 111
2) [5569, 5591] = 110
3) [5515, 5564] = 117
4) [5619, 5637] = 116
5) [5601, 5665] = 114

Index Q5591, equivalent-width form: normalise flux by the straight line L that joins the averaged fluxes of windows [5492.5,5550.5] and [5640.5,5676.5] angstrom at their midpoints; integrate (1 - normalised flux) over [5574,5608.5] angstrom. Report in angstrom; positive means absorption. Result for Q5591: 1.64 angstrom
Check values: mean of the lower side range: 115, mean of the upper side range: 112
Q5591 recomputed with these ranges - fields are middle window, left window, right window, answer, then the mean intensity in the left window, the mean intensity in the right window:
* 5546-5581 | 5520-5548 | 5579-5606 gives -2.22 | 116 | 106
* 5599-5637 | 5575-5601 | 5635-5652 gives -2.08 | 107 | 111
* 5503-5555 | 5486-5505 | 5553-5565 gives -0.50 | 112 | 118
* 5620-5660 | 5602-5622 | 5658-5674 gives -0.13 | 115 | 112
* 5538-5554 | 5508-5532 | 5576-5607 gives -0.76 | 117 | 107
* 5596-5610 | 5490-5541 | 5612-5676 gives 0.24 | 114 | 114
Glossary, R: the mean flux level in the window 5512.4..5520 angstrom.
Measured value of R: 115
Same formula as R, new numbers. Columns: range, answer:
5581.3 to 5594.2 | 103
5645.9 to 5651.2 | 112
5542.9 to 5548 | 119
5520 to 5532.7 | 119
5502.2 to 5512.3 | 115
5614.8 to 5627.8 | 115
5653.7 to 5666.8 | 110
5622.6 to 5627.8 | 116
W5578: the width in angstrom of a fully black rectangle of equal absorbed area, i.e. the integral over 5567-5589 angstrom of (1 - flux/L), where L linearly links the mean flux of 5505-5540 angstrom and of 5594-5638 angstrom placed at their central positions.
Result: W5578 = 0.51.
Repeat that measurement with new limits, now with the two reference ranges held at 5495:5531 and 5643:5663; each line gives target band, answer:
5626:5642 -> -0.4 angstrom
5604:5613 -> -0.5 angstrom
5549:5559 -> -0.5 angstrom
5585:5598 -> 1.3 angstrom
